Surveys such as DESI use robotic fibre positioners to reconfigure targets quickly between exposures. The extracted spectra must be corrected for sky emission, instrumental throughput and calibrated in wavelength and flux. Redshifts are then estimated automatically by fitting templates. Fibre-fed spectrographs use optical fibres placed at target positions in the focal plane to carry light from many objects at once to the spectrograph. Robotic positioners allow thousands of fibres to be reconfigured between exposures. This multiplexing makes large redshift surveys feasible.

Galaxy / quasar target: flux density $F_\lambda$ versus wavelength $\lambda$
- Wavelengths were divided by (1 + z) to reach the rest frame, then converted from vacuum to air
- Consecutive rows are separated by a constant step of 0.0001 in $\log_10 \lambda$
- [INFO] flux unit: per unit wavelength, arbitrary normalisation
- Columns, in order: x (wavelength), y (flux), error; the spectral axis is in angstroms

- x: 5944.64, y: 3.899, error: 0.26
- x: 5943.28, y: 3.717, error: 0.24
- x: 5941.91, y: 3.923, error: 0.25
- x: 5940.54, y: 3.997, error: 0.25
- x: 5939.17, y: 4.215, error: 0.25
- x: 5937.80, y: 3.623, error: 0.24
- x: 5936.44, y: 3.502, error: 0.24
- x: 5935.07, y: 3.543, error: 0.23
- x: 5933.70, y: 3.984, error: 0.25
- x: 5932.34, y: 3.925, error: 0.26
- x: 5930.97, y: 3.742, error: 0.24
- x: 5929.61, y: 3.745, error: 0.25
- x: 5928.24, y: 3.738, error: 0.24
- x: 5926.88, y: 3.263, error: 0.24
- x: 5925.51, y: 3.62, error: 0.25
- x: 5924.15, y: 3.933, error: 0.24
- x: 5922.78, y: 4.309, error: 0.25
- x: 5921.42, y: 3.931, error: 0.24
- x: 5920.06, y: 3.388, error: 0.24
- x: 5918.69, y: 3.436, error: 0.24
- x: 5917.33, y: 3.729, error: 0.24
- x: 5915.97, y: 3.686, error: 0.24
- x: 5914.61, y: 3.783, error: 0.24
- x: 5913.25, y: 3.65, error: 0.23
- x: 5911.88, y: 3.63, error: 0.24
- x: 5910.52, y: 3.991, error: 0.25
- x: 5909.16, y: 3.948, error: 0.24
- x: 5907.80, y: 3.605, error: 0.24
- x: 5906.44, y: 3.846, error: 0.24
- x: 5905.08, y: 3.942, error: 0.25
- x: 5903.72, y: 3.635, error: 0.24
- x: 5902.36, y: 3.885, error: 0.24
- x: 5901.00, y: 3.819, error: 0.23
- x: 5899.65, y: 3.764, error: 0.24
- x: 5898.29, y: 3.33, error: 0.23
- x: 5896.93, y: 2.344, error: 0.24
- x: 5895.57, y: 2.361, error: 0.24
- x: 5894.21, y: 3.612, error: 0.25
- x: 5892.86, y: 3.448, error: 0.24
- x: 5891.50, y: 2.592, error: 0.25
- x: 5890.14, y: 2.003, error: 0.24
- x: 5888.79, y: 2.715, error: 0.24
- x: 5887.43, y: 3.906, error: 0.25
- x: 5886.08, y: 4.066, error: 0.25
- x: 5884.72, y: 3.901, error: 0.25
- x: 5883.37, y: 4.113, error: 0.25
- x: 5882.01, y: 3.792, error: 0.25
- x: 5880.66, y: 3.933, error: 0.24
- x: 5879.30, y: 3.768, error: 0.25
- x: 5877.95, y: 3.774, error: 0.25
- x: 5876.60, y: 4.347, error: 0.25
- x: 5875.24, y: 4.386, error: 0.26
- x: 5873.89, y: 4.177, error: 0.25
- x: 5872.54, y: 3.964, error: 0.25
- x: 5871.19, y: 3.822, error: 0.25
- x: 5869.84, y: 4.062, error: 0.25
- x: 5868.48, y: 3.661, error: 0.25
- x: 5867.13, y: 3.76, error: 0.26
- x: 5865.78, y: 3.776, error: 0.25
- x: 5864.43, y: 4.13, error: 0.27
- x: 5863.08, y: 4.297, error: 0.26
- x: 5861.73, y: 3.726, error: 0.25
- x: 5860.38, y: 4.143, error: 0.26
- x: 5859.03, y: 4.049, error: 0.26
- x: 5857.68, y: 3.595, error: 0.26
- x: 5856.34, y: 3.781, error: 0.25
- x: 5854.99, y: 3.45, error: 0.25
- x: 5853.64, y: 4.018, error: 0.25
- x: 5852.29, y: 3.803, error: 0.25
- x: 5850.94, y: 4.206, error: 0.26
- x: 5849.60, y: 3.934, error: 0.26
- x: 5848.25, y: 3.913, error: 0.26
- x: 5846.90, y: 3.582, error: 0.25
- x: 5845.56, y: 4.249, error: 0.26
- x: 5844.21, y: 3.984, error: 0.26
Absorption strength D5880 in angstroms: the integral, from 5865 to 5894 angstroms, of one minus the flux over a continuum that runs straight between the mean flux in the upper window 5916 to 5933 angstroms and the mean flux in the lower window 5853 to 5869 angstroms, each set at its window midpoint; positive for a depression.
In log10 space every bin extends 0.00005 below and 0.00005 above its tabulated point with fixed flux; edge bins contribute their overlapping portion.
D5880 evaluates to 0.9 angstroms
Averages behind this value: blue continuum 3.87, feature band 3.71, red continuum 3.73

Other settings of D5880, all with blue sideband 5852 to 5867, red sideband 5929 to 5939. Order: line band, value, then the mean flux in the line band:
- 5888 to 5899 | 2.9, 2.81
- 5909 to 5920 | 0.2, 3.7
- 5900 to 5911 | -0.1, 3.83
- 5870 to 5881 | -0.5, 4.03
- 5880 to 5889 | 0.0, 3.83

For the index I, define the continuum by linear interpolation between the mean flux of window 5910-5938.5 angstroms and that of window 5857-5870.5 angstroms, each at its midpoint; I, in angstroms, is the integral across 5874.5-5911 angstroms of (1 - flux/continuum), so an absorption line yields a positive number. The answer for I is 2.29 angstroms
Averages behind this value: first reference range 3.92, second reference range 3.72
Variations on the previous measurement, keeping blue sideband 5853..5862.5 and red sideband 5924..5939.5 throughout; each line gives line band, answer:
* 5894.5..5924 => 0.99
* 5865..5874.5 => -0.20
